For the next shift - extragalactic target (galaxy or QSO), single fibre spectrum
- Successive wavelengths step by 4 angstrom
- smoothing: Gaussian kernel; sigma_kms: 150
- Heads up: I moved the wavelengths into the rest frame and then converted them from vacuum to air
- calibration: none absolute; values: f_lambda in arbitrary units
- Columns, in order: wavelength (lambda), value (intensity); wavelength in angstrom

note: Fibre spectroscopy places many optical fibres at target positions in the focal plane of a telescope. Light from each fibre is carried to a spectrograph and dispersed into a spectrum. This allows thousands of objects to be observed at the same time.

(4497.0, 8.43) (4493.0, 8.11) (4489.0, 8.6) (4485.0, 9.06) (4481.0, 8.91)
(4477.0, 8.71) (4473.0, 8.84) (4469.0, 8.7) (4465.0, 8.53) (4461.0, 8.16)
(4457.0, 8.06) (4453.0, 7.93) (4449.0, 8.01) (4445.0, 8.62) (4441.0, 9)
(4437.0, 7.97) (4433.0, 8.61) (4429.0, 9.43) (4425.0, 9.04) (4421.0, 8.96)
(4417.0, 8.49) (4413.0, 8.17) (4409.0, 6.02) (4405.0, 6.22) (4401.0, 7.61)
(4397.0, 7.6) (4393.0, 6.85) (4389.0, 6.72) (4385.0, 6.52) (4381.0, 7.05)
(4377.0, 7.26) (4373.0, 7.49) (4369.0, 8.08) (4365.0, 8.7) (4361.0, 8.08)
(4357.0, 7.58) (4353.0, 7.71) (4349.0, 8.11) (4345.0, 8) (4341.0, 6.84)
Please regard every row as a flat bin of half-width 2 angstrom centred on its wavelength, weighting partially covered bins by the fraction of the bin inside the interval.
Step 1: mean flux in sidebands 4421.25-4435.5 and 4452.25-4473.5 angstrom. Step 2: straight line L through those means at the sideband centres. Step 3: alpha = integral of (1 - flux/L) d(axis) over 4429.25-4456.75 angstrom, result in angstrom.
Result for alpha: 1.0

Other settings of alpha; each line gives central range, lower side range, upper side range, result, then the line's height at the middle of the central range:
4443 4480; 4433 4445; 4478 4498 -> 0.7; 8.58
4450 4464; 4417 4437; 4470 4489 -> 1.2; 8.85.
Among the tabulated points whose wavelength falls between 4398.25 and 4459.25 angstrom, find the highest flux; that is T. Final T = 9.43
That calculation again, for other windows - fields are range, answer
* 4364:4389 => 8.7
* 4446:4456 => 8.01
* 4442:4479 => 8.84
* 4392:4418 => 8.49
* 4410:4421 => 8.96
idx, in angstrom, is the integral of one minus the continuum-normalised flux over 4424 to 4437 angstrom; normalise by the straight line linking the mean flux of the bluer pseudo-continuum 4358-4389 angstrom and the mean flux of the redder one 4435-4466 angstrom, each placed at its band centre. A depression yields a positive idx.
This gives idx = -1.3 angstrom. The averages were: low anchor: 7.54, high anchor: 8.28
